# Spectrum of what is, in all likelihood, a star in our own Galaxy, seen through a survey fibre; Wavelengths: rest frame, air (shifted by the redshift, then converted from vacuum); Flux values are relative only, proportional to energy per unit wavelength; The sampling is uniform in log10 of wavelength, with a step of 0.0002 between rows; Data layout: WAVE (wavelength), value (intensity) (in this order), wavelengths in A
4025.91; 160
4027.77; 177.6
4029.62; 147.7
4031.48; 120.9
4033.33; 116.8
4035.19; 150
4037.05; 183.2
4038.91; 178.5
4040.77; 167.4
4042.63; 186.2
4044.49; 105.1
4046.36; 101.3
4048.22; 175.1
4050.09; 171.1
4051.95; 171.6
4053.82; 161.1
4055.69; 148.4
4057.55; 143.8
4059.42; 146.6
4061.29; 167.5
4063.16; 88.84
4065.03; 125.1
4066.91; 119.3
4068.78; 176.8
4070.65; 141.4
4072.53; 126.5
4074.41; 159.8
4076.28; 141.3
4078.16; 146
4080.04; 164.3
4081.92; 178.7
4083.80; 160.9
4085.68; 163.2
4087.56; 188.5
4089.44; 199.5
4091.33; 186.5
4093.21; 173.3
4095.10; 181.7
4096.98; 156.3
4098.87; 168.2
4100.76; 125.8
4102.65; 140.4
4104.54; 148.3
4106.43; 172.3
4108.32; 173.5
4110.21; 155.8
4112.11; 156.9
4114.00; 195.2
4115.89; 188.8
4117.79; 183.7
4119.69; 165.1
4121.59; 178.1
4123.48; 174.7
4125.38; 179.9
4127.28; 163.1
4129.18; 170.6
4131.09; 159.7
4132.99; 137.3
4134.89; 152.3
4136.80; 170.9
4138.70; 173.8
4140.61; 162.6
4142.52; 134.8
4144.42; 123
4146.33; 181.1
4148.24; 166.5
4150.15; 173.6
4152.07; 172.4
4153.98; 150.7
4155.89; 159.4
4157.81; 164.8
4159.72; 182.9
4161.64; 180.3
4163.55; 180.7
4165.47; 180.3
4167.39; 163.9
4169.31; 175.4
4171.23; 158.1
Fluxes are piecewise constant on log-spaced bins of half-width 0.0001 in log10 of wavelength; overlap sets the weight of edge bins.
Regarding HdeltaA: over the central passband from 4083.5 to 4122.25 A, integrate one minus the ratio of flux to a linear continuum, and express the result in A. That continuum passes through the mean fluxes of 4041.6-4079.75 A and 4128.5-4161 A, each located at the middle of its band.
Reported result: -4.2 A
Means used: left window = 146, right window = 161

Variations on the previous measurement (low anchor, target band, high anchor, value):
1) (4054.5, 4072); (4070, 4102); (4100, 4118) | -2.27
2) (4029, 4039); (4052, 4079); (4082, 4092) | 3.71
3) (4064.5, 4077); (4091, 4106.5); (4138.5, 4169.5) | -1.03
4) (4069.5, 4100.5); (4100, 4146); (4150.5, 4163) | 1.20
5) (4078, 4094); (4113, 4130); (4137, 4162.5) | -0.91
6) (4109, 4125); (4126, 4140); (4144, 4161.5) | 0.76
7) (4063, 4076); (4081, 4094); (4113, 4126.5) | -2.22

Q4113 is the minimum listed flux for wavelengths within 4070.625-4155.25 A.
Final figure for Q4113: 123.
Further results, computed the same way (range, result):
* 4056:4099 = 88.84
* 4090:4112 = 125.8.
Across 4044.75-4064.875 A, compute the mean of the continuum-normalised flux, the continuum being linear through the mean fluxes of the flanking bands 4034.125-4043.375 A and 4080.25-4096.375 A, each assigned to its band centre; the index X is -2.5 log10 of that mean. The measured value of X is 0.20 mag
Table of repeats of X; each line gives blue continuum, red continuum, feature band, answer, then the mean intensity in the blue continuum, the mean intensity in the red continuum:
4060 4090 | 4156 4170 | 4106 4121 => -0.08 mag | 152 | 174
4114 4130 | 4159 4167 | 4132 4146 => 0.17 mag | 177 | 180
